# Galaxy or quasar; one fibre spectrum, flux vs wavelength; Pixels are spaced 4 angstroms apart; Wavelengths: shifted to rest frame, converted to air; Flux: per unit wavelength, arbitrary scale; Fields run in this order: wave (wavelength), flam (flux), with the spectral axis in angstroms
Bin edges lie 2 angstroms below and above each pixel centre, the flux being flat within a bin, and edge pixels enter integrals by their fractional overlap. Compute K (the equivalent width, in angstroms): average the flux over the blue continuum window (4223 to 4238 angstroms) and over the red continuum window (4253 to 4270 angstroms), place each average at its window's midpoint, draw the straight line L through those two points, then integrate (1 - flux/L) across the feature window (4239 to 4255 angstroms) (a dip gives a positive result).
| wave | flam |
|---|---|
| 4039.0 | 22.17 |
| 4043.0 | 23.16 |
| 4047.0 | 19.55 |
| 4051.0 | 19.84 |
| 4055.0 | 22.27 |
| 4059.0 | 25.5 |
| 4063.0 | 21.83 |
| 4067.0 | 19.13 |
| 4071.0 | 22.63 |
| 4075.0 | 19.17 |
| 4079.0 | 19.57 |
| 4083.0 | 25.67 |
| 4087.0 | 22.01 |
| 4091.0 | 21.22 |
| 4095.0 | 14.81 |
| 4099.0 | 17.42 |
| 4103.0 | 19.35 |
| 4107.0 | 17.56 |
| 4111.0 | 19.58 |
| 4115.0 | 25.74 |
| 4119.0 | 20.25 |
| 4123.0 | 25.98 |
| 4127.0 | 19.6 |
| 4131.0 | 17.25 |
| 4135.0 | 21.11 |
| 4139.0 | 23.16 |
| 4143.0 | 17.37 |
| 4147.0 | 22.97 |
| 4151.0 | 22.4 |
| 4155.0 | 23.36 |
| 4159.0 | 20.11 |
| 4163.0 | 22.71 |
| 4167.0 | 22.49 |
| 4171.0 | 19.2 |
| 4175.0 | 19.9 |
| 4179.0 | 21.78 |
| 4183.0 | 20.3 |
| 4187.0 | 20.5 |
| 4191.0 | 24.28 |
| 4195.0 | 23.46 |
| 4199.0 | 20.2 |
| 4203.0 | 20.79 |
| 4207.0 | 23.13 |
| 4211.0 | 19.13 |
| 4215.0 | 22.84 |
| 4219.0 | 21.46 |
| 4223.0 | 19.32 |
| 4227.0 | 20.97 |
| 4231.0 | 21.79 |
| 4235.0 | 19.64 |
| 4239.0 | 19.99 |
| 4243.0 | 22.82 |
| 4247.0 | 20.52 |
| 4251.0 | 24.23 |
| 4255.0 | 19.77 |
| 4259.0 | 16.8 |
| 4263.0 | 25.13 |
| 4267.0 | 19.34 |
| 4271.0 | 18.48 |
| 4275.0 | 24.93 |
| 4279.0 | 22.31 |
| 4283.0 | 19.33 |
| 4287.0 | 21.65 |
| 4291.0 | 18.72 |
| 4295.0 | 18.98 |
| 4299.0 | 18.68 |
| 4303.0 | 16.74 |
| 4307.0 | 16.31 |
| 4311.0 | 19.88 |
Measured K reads -1.2 angstroms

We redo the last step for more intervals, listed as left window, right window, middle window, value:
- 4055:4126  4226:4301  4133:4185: -0.9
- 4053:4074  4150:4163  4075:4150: 5.1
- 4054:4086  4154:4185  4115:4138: 0.2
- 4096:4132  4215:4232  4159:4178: -0.3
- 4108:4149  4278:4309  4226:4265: -3.1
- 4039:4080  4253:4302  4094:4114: 2.7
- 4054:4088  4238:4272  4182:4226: -0.5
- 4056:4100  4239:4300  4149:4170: -1.2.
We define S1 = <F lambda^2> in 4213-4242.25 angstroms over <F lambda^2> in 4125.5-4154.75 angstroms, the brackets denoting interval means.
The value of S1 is 1.05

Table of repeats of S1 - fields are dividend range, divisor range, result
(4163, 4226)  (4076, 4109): 1.14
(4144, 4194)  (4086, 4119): 1.13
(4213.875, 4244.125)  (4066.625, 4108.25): 1.13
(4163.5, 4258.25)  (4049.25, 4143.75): 1.08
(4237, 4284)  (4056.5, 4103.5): 1.11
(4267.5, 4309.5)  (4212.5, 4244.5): 0.96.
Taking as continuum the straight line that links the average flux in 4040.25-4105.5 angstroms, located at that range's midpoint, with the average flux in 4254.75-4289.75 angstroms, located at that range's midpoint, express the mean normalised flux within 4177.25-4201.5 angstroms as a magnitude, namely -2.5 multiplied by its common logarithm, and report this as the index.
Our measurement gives -0.05 mag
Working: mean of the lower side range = 20.8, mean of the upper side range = 20.9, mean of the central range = 21.7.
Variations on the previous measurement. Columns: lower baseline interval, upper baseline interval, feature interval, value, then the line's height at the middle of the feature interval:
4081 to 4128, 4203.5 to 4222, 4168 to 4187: 0.04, 21.2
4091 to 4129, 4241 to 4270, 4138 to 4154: -0.06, 20.4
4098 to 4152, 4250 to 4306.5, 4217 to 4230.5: -0.02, 20.4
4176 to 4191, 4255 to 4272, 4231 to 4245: -0.03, 20.4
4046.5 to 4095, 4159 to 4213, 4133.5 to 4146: 0.03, 21.3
